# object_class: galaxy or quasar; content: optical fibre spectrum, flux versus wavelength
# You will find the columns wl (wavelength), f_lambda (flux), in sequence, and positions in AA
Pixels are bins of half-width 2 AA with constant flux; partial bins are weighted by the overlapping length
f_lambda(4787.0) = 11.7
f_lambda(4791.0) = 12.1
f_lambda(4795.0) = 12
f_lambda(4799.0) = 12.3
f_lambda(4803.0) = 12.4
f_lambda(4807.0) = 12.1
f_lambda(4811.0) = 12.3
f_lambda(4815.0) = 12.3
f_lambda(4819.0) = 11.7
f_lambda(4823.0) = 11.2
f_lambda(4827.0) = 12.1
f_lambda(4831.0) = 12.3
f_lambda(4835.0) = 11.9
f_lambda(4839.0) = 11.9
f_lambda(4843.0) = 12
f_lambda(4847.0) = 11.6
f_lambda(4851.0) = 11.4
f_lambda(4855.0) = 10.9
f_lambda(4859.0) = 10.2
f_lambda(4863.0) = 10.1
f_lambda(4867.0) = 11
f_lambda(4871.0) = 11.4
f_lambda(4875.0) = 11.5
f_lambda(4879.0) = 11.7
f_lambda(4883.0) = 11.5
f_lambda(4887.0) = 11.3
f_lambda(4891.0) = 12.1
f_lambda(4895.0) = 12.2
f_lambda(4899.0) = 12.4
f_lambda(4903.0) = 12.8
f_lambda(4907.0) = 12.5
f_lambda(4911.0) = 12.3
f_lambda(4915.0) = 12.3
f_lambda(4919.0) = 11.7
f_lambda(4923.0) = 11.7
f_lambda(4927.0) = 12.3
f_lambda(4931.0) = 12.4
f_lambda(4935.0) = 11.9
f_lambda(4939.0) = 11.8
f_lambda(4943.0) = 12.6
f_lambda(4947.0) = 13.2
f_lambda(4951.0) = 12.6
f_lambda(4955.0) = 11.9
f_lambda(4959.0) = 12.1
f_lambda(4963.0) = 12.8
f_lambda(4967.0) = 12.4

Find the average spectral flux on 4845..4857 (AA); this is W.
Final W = 11.3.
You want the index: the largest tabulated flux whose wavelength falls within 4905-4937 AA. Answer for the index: 12.5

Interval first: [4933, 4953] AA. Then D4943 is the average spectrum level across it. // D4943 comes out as 12.4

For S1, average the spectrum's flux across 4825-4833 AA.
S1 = 12.2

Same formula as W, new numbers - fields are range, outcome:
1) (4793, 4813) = 12.2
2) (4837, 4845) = 11.9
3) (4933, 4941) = 11.9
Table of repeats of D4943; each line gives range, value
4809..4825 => 11.9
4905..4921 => 12.2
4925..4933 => 12.4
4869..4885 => 11.5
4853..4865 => 10.4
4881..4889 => 11.4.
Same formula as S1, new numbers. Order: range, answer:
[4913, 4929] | 12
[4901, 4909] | 12.7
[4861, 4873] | 10.8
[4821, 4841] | 11.9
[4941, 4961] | 12.5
